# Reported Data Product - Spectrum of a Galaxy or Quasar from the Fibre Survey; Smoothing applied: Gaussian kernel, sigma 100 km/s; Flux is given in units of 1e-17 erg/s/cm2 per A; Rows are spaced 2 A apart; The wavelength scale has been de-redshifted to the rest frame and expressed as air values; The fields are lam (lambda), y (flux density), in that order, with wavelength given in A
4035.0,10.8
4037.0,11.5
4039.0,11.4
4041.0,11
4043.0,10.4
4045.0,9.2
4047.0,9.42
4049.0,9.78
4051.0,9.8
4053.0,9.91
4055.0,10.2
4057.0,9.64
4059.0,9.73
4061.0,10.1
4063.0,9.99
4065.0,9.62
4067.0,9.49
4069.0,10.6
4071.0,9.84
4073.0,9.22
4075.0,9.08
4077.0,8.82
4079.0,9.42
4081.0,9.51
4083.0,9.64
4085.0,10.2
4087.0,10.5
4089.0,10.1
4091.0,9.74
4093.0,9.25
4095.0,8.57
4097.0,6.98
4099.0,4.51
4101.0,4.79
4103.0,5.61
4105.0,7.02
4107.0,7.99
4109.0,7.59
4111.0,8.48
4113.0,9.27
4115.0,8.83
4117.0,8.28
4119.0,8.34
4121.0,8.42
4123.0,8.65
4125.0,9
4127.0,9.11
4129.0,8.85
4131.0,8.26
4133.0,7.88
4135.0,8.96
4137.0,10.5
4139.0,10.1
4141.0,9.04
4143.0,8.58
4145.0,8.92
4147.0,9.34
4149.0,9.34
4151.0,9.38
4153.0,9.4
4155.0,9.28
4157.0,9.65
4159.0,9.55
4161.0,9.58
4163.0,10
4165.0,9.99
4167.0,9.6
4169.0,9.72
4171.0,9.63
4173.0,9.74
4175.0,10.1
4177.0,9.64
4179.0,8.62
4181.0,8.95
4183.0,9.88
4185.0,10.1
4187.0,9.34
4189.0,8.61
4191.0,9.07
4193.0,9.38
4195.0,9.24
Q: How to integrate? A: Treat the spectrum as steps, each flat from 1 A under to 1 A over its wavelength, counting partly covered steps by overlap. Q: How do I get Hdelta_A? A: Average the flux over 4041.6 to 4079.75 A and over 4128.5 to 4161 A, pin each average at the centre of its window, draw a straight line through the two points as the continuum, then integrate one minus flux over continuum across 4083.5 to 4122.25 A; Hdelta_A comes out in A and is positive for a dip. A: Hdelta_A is 5.4 A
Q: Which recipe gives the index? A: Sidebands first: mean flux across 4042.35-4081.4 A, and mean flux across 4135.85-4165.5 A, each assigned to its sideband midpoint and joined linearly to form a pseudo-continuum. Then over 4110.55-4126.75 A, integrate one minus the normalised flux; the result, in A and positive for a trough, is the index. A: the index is 1.5 A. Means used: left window 9.68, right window 9.5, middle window 8.69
